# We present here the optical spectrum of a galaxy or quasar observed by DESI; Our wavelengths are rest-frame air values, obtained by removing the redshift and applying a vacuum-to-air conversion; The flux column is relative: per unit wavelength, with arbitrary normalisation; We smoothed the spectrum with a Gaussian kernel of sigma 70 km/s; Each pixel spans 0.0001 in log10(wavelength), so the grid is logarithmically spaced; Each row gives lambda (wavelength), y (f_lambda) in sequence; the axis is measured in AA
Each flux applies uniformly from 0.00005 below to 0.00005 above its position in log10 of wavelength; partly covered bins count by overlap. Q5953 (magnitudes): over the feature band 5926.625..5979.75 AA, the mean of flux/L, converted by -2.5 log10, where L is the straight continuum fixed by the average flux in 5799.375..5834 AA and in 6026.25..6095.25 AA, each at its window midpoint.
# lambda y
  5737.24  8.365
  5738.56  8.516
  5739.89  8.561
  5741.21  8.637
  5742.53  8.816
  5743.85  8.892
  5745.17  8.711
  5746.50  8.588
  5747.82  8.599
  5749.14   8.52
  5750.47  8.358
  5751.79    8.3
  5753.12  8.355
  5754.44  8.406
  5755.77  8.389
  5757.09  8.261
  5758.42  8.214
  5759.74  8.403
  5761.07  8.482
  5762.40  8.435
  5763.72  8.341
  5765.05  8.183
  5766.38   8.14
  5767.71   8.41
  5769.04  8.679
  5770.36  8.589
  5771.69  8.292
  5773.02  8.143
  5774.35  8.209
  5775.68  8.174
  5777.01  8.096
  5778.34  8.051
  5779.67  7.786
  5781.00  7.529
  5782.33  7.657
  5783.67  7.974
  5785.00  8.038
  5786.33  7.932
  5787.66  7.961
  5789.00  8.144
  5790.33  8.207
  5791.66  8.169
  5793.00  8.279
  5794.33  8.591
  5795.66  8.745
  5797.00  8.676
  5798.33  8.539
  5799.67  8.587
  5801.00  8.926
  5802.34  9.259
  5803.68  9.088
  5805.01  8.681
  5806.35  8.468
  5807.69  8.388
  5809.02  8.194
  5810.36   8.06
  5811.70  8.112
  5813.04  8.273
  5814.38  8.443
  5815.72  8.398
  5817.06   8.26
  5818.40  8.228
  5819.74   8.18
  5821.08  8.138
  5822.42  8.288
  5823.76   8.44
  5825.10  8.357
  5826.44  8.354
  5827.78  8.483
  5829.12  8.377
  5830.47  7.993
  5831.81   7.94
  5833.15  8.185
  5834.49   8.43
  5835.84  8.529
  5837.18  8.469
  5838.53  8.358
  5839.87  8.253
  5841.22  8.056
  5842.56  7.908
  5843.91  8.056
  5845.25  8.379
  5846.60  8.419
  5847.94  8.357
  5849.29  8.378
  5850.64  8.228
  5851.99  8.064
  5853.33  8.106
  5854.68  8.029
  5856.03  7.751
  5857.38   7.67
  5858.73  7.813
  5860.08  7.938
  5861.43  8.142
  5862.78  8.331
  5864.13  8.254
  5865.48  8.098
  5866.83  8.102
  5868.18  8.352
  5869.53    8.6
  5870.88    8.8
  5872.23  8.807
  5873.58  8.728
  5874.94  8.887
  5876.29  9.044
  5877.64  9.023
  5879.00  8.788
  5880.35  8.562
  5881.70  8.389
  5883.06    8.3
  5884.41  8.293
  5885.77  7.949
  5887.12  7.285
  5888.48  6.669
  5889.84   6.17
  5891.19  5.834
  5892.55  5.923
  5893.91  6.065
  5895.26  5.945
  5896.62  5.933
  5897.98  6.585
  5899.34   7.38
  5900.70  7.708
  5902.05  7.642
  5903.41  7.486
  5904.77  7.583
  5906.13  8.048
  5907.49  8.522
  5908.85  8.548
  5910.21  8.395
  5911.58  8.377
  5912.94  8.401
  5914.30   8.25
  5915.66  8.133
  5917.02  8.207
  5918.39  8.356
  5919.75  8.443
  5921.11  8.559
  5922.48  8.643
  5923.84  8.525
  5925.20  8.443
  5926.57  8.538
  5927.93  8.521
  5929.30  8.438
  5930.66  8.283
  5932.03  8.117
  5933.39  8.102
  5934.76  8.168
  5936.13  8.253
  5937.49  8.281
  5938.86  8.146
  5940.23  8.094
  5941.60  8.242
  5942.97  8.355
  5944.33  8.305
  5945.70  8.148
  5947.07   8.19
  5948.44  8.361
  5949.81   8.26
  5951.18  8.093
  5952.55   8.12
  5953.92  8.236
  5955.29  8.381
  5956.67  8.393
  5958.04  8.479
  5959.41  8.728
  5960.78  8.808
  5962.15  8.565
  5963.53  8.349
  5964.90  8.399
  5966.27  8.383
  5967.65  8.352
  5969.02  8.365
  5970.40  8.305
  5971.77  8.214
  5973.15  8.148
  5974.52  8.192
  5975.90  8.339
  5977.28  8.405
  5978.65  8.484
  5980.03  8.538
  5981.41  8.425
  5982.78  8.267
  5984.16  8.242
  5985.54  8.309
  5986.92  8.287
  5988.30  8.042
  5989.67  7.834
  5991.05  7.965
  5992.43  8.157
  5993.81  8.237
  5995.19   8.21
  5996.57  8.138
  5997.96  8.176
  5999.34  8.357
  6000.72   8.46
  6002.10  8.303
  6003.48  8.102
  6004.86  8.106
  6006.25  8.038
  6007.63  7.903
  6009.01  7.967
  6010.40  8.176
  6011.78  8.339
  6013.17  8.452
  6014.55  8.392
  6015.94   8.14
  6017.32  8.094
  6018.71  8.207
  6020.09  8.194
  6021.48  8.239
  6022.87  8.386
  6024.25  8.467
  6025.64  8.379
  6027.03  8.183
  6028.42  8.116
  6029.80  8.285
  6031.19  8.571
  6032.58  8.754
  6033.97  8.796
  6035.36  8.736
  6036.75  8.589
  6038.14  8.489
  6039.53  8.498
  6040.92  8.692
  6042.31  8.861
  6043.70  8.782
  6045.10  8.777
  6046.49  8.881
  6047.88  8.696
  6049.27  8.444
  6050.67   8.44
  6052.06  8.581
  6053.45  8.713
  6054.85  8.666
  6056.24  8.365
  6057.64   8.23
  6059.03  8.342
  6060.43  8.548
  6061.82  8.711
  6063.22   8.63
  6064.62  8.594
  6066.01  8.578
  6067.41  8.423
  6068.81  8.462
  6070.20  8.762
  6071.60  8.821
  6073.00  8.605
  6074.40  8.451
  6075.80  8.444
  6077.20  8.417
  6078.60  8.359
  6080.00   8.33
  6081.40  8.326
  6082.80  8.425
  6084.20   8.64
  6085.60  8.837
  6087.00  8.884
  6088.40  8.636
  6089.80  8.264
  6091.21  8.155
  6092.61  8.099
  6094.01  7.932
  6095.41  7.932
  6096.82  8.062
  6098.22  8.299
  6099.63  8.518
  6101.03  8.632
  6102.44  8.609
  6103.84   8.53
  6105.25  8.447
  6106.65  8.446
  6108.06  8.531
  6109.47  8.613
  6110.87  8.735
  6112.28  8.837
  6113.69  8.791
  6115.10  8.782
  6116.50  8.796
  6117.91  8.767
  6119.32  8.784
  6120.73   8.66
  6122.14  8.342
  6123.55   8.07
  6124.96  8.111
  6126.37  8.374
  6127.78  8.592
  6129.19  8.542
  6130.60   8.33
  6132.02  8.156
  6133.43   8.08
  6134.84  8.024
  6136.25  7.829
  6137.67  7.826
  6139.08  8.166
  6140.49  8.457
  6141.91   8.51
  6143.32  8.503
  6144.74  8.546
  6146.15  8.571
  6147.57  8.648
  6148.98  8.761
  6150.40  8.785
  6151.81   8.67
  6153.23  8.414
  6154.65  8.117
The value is 0.02 mag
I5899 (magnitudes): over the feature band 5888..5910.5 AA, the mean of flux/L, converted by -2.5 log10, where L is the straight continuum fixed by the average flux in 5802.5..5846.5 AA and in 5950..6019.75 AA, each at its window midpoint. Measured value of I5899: 0.174 mag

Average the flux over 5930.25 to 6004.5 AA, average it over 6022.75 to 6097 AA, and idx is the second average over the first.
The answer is 1.0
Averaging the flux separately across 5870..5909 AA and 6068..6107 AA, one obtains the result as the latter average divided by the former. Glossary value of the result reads 1.10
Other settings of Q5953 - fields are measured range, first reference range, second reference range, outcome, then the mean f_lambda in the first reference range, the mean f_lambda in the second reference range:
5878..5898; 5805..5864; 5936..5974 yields 0.16 mag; 8.22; 8.32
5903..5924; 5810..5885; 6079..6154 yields 0.01 mag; 8.31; 8.45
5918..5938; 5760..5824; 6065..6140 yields 0.00 mag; 8.31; 8.44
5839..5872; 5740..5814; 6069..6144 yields 0.03 mag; 8.36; 8.44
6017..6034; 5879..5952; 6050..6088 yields 0.00 mag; 7.91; 8.54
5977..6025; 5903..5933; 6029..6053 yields 0.04 mag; 8.32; 8.64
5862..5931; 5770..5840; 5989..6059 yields 0.05 mag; 8.3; 8.37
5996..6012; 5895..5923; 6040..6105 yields 0.01 mag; 7.89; 8.51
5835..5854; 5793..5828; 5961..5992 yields 0.02 mag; 8.46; 8.3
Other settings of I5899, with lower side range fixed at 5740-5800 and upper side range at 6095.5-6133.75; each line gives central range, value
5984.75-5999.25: 0.04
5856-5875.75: 0.01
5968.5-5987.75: 0.01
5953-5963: -0.01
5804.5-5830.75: 0.01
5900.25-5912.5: 0.05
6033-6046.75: -0.03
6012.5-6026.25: 0.02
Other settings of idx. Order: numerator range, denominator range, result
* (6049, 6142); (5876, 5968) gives 1.05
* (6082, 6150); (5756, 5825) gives 1.02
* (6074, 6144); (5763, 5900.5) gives 1.04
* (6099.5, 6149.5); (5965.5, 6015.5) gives 1.03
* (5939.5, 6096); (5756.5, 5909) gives 1.03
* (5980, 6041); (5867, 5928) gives 1.04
